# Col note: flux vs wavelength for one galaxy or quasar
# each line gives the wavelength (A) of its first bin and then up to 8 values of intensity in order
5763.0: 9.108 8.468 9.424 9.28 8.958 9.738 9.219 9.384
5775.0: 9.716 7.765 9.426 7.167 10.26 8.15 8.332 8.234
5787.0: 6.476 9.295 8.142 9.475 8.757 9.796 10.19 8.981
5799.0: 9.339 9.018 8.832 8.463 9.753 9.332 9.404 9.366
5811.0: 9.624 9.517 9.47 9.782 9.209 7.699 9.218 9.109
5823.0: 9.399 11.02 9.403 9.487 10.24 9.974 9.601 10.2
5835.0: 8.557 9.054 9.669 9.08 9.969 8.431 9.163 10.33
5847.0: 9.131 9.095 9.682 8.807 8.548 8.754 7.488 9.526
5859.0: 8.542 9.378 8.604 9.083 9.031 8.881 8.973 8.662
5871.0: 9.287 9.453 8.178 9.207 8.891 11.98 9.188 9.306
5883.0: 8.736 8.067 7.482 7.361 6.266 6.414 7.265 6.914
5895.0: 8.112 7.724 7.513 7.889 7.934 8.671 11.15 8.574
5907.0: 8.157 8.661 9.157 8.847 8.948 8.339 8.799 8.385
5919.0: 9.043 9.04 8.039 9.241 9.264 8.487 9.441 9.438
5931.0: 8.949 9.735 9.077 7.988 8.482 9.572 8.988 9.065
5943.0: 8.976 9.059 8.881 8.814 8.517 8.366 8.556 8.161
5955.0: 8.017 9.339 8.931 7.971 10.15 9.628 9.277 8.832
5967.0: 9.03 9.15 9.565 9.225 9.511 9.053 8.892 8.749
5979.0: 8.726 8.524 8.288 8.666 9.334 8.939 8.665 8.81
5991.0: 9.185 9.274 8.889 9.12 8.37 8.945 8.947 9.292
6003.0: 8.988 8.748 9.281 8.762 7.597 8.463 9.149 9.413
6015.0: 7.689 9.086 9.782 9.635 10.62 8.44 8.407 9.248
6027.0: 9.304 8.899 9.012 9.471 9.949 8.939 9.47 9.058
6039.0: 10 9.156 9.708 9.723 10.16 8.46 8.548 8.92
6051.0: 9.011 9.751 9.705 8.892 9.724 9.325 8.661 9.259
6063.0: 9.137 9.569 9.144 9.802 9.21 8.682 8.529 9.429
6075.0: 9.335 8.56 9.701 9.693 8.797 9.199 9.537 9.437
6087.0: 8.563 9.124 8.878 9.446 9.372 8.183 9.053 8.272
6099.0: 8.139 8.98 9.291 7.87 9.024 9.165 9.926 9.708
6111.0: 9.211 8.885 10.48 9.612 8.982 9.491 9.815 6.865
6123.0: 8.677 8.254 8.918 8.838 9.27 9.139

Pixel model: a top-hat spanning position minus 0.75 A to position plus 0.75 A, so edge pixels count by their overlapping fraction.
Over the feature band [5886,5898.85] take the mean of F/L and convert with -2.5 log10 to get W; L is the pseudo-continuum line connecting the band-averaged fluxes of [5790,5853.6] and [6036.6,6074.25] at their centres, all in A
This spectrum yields 0.278 mag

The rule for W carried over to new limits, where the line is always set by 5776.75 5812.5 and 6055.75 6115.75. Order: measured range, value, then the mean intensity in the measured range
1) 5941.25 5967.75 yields 0.02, 8.86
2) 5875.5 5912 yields 0.08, 8.36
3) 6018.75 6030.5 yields -0.01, 9.2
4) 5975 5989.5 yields 0.04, 8.76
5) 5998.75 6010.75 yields 0.04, 8.78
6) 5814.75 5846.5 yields -0.06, 9.45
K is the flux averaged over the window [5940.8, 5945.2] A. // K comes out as 9.03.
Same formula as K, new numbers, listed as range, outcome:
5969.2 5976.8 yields 9.25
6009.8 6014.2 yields 9.01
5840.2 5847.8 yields 9.4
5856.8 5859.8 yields 9.03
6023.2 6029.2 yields 8.96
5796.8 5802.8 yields 9.04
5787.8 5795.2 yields 9.09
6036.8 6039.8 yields 9.53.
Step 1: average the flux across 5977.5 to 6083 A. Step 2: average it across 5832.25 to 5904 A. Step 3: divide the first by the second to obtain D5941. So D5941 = 1.04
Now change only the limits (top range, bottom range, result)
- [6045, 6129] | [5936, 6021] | 1.02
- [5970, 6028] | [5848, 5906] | 1.04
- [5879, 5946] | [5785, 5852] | 0.92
